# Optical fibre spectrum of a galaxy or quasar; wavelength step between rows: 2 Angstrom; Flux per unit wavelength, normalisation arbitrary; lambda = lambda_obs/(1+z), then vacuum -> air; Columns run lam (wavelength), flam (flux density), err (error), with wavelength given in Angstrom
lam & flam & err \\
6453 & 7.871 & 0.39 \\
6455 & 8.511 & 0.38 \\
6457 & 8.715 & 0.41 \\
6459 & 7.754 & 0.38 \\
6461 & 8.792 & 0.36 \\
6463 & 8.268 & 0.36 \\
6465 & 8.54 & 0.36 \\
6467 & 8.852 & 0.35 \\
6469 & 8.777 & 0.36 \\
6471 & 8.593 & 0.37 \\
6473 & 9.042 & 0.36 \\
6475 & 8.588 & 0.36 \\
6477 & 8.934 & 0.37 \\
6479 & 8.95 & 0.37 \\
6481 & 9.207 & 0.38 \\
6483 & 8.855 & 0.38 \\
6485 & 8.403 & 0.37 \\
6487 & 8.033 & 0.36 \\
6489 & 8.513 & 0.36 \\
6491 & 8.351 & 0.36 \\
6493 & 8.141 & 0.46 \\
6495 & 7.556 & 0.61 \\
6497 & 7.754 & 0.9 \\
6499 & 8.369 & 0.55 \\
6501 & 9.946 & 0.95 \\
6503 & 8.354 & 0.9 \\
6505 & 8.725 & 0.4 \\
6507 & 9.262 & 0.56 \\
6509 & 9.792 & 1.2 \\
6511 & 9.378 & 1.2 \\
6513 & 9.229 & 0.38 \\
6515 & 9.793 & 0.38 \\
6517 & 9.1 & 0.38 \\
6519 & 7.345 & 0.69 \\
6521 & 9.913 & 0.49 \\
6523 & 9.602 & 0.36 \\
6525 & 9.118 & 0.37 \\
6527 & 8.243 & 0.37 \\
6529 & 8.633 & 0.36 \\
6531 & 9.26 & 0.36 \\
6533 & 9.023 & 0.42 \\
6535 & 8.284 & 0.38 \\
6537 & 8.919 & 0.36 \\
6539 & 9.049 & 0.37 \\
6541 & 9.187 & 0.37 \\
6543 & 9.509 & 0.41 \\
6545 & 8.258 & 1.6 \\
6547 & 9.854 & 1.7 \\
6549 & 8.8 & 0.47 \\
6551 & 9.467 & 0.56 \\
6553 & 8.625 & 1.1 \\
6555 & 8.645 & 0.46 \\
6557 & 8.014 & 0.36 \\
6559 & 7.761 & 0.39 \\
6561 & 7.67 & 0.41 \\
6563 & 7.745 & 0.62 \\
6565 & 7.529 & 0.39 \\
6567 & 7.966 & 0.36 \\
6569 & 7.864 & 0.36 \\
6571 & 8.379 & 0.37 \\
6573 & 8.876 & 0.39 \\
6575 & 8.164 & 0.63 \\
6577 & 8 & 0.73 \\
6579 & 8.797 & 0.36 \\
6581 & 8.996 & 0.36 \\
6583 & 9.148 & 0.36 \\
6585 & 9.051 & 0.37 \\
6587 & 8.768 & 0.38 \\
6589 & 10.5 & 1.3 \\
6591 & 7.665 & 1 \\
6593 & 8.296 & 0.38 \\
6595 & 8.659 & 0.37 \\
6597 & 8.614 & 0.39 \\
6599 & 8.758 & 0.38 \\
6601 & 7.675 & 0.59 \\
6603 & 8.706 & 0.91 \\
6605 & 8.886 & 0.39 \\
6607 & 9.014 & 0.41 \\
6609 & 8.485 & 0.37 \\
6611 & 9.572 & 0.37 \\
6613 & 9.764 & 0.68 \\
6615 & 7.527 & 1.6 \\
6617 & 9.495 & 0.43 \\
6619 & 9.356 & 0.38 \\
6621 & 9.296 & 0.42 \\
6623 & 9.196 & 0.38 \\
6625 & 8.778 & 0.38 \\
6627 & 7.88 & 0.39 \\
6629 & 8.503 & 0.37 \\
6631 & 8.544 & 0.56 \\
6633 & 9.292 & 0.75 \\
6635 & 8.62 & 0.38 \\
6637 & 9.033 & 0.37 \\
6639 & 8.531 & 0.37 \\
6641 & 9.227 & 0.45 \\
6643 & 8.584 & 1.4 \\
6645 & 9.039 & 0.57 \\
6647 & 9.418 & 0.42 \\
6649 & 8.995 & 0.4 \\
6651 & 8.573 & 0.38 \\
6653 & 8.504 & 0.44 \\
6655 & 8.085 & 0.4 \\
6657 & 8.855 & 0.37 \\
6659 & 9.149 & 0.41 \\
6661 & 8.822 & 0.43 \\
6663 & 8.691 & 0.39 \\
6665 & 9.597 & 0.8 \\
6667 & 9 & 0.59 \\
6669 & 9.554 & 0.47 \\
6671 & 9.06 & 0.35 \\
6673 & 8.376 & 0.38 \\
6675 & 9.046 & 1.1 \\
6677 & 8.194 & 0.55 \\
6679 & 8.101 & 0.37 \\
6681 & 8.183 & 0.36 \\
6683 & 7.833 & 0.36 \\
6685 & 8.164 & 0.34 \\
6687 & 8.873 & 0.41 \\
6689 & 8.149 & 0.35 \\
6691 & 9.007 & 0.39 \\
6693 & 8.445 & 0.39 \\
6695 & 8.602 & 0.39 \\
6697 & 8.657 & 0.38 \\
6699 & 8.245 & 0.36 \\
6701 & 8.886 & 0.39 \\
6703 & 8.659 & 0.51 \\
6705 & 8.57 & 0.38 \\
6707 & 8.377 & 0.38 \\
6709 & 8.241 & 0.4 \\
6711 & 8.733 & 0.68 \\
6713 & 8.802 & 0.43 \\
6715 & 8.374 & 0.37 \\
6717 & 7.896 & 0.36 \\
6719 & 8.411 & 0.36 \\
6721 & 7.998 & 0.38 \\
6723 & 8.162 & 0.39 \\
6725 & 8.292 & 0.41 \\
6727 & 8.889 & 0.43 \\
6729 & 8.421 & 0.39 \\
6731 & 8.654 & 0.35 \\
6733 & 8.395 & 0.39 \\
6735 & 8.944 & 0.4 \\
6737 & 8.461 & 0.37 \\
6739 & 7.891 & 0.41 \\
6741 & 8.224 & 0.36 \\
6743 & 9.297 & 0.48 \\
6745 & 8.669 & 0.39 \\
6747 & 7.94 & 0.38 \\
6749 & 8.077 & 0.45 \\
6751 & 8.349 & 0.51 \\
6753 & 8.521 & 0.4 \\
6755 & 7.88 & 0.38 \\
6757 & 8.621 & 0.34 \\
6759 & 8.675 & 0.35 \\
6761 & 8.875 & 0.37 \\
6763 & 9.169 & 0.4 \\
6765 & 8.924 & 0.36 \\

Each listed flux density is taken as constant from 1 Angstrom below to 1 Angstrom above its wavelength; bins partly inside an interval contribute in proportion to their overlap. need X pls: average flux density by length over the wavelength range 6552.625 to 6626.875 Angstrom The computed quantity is 8.59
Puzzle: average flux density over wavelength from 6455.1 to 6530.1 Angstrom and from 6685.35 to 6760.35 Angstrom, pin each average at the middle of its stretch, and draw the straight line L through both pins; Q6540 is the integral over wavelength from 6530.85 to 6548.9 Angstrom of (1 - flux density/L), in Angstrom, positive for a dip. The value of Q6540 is -0.7 Angstrom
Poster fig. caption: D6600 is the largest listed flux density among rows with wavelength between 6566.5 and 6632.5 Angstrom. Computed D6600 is 10.5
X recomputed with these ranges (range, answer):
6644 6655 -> 8.83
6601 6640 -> 8.84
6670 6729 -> 8.46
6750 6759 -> 8.38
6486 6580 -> 8.66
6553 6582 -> 8.19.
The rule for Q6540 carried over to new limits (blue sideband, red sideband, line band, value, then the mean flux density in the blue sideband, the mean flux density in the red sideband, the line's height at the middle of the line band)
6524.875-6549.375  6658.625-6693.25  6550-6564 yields 1.0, 8.93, 8.68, 8.89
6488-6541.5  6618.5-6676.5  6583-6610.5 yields 0.4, 8.84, 8.87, 8.86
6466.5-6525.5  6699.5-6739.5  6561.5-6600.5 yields 0.8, 8.81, 8.46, 8.68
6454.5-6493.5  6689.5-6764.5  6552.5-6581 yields 1.3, 8.6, 8.5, 8.56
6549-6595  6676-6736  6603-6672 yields -3.7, 8.46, 8.44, 8.45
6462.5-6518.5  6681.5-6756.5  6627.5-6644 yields -0.4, 8.75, 8.43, 8.55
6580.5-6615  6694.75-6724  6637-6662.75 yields -0.5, 8.82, 8.44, 8.64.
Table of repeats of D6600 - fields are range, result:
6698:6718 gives 8.886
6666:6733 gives 9.554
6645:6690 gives 9.597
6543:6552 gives 9.854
